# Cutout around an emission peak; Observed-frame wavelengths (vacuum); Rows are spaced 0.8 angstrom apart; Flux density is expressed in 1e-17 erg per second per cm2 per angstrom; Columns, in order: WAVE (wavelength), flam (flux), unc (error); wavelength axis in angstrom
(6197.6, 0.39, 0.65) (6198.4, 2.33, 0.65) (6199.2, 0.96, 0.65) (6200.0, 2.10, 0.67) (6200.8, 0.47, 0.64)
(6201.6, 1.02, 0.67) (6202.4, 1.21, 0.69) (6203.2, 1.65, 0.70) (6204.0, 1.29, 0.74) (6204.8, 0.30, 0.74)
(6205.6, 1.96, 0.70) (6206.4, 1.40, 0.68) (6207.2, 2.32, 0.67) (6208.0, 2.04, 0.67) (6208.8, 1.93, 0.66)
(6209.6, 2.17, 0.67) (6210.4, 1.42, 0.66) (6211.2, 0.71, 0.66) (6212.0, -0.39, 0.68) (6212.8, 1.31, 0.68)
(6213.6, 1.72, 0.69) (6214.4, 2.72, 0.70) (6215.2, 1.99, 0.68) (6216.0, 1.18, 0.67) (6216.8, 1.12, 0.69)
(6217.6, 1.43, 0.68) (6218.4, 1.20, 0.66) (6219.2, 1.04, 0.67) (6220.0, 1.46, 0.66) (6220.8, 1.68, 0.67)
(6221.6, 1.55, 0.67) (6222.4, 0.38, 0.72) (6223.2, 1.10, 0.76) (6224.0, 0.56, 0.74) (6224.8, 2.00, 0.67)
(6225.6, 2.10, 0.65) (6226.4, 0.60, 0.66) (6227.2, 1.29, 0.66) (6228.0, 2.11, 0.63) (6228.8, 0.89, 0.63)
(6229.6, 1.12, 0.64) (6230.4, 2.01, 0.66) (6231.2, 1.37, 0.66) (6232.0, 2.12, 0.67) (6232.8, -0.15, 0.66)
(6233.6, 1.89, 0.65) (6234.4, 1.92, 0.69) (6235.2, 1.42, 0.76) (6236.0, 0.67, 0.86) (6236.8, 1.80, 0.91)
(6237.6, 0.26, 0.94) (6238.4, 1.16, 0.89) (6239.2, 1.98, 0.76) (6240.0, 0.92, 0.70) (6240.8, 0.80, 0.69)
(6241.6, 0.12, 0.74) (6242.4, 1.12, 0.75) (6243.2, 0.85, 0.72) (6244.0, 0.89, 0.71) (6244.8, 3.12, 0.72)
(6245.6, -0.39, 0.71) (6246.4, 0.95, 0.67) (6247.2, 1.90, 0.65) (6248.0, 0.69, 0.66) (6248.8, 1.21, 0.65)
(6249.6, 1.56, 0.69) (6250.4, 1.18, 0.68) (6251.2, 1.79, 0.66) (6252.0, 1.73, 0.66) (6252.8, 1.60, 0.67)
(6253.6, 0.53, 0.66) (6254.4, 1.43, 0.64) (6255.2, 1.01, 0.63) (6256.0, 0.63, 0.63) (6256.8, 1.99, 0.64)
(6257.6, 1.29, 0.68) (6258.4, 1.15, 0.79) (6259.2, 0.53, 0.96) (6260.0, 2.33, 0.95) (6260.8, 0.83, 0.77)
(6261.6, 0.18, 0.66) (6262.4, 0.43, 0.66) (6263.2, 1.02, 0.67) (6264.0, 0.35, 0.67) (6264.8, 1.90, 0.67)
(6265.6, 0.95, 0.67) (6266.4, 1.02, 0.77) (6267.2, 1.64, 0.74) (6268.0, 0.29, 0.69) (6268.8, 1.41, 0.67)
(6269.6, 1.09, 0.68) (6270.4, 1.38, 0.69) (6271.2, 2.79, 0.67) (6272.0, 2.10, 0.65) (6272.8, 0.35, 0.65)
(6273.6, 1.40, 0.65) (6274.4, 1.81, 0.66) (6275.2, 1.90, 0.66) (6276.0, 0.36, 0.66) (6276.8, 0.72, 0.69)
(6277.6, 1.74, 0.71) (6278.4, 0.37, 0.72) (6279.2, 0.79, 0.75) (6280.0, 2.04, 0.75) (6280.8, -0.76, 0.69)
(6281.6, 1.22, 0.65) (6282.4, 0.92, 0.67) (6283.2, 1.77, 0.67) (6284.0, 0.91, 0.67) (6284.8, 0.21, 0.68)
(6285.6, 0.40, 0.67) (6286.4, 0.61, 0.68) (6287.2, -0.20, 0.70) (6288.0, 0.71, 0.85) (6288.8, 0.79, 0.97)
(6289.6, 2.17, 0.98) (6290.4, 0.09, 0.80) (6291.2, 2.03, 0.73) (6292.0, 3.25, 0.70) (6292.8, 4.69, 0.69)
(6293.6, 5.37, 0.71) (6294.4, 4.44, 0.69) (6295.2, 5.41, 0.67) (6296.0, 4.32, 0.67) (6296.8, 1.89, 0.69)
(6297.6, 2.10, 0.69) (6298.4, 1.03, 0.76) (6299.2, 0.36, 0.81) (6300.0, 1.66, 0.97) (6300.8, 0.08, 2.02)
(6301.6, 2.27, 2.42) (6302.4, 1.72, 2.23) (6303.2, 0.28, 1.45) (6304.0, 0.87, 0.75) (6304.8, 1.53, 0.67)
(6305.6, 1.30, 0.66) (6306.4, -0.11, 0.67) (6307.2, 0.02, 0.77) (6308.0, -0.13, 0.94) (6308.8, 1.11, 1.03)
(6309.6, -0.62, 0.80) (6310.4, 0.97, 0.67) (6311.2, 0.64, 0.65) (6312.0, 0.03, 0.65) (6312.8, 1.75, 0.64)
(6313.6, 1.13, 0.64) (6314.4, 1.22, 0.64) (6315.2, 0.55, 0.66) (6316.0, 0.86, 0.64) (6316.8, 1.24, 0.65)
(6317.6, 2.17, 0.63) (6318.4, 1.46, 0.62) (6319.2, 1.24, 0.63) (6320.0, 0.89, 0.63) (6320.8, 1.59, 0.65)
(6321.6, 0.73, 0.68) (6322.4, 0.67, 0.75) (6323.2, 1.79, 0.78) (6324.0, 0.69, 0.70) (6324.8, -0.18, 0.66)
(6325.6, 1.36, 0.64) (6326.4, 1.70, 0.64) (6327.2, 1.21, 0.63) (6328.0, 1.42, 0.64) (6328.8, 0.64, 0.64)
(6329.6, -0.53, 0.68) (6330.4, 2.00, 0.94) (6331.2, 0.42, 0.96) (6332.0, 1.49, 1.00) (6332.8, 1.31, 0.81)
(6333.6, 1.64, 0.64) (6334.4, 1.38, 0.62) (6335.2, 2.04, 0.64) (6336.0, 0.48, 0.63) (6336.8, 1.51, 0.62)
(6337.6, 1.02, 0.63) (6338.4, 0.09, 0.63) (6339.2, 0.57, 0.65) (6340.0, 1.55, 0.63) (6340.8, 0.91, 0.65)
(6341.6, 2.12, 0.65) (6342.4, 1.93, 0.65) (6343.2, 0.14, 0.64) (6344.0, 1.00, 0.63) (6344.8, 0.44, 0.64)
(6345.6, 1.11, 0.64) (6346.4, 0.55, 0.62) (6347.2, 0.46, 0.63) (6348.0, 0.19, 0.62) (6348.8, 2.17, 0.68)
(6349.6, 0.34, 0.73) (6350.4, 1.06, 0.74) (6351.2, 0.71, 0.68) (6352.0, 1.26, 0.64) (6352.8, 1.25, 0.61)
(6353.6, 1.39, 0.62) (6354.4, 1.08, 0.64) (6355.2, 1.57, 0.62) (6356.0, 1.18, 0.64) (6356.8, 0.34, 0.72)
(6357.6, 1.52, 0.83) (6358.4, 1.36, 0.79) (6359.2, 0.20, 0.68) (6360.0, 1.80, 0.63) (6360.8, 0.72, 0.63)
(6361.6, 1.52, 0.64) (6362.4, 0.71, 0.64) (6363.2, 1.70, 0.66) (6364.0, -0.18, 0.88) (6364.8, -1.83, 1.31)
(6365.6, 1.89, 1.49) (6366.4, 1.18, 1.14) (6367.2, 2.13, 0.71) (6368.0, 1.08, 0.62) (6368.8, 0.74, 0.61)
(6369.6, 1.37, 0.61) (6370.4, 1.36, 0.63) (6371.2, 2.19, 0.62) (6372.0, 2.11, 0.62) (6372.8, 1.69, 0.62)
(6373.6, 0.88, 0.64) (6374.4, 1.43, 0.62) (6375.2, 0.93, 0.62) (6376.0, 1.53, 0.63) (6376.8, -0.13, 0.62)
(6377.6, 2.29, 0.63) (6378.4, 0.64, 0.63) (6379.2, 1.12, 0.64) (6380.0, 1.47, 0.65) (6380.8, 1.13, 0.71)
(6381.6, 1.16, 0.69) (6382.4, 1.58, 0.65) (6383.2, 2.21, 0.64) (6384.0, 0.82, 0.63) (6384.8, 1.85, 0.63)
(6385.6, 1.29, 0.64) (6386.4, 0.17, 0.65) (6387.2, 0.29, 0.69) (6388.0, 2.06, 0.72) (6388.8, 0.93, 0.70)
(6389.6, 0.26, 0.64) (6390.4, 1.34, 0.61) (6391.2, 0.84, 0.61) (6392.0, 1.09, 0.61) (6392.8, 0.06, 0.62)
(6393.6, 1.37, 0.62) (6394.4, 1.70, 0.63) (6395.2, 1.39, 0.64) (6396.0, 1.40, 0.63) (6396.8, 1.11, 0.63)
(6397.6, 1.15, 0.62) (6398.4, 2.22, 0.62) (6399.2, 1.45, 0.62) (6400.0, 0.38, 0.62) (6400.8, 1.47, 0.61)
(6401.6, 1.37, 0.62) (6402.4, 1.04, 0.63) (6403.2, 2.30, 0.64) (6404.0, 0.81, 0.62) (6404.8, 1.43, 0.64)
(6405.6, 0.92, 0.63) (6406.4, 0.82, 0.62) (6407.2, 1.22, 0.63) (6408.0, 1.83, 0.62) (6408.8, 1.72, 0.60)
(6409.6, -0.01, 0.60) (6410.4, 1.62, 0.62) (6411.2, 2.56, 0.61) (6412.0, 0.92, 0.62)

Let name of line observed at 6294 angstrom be H-beta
